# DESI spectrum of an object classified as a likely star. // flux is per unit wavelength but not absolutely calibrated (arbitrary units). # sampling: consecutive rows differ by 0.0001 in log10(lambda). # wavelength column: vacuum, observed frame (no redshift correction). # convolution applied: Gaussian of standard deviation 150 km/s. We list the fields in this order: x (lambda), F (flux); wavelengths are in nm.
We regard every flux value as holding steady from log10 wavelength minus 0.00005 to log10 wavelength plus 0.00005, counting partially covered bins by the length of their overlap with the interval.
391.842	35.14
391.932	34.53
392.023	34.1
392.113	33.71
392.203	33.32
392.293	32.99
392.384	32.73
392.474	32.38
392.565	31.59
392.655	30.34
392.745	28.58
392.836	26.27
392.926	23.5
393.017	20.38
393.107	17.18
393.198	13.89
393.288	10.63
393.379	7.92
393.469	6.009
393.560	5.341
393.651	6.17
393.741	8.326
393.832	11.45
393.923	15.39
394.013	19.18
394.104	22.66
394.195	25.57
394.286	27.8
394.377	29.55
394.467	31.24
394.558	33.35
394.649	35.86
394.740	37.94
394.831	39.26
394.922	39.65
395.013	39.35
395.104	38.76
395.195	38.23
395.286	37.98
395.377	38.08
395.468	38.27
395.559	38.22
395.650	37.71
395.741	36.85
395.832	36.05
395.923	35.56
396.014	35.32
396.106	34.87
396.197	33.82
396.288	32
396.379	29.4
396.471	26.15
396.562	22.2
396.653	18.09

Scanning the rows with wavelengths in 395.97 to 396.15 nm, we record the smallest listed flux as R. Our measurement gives 34.87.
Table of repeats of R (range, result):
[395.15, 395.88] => 36.05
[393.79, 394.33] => 11.45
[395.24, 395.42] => 37.98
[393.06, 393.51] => 6.009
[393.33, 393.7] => 5.341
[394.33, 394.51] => 29.55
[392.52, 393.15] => 17.18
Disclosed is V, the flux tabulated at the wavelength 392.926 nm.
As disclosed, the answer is 23.5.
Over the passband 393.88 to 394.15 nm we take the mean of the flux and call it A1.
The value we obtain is 19.1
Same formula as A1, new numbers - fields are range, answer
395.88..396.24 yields 34.9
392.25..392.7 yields 32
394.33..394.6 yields 31.4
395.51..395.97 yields 36.9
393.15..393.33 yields 12.4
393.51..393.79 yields 6.65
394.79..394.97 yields 39.4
